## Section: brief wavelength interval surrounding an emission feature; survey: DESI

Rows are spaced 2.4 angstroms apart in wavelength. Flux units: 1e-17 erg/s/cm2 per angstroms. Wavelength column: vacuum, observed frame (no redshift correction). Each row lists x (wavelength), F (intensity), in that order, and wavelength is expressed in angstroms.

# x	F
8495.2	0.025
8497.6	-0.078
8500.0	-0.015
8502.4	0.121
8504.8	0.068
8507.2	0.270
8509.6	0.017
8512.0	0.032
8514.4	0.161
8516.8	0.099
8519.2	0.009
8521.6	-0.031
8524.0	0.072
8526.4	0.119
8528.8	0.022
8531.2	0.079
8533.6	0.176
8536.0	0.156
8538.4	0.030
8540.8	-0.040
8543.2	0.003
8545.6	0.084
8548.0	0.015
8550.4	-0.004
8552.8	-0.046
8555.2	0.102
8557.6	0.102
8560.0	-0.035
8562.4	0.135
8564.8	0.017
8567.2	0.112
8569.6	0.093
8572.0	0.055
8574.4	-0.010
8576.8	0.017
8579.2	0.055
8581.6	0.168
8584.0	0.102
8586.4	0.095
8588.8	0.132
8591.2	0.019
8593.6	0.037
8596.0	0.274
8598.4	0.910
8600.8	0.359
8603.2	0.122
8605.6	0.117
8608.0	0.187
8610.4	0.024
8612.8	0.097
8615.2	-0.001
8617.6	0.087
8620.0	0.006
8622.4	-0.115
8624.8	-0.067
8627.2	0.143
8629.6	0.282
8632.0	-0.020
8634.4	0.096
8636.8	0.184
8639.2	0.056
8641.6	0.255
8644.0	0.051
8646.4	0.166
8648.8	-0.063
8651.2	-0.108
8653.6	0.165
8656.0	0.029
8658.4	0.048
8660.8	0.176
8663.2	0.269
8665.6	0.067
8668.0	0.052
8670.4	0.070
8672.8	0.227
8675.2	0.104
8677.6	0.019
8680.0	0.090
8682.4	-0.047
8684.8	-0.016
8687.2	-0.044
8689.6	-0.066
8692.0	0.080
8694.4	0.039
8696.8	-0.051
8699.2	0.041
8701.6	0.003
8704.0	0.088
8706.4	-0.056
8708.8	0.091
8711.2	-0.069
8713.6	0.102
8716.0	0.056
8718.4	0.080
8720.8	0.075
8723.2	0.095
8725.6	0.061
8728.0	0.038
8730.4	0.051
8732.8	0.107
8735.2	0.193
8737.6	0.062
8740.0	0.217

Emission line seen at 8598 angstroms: H-gamma 4340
